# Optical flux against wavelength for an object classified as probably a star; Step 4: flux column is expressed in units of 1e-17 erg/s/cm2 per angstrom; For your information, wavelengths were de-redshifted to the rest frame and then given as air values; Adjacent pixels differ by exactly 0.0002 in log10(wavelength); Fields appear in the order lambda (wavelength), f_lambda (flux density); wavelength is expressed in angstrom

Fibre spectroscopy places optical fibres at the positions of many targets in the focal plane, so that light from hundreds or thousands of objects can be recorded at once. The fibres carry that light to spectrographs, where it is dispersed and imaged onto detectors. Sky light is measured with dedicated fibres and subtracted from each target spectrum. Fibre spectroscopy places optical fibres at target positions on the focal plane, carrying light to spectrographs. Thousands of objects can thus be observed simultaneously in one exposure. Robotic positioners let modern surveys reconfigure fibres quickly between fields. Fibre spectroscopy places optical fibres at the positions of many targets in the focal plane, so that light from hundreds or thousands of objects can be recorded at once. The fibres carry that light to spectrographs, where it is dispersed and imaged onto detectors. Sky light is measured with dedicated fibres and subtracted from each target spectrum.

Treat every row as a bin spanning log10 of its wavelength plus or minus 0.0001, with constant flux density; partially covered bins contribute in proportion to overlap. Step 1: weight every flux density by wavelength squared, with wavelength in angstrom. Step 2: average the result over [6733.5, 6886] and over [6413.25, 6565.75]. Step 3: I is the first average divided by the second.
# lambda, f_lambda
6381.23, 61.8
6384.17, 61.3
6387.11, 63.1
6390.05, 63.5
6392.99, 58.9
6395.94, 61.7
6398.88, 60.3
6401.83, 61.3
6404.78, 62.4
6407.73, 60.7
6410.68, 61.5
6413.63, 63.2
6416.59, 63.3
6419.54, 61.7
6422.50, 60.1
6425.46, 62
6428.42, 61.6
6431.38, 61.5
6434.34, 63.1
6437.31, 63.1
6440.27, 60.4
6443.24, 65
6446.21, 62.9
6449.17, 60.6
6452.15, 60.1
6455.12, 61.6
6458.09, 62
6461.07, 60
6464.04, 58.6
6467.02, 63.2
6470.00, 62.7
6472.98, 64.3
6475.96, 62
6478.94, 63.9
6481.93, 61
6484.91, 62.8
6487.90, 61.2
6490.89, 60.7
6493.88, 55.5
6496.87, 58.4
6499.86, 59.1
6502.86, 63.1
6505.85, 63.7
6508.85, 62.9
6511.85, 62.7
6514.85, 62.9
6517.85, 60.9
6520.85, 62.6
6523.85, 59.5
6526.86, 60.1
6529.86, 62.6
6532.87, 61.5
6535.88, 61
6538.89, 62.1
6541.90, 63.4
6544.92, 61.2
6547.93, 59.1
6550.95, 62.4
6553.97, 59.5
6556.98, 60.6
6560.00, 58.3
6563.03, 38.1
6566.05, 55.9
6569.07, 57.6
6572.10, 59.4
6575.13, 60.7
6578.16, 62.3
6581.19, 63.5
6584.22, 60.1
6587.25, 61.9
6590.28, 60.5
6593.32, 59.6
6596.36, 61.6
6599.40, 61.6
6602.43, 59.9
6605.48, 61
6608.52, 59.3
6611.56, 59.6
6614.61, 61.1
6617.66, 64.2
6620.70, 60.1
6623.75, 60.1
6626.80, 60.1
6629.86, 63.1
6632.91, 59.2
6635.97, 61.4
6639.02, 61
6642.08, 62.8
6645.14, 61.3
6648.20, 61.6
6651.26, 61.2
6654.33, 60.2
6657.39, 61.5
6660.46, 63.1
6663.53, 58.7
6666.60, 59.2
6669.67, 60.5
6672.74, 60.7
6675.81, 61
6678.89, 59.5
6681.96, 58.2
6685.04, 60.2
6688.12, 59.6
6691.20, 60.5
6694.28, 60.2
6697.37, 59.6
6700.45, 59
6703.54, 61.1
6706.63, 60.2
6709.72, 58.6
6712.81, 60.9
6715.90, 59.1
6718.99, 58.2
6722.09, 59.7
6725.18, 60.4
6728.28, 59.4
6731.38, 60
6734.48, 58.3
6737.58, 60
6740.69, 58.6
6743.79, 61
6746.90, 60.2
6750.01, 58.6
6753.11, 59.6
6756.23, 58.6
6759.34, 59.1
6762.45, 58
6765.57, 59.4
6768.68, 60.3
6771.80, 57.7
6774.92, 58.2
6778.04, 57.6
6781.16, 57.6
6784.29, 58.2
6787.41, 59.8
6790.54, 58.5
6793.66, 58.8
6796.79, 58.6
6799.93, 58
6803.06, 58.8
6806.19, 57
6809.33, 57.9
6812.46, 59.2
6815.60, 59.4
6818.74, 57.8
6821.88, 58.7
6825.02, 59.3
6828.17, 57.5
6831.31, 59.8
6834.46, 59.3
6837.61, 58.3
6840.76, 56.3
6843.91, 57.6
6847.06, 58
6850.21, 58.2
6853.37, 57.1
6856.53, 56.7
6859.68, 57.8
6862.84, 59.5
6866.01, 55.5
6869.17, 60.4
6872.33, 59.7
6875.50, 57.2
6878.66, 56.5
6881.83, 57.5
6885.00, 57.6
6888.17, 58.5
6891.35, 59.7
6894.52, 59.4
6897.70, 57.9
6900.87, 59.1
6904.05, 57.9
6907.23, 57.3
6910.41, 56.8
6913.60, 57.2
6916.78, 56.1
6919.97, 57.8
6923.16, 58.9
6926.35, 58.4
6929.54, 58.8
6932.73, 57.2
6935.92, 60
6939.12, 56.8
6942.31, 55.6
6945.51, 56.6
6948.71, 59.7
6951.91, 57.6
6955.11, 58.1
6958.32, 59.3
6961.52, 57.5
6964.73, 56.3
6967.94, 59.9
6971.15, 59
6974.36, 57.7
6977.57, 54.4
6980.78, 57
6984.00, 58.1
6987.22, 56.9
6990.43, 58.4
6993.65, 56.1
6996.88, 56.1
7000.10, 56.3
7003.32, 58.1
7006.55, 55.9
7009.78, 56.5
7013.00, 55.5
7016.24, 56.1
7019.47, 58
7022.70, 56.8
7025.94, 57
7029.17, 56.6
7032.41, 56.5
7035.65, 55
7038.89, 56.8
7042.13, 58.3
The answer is 1.06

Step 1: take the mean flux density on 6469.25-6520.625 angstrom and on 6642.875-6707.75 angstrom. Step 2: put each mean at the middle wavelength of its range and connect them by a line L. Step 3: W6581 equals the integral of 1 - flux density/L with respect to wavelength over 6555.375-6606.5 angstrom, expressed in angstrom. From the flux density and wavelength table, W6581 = 1.7 angstrom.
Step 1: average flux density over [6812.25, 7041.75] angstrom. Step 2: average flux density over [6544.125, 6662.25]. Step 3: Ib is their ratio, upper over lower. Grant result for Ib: 0.96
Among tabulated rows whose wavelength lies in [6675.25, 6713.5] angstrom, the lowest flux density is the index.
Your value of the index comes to 58.2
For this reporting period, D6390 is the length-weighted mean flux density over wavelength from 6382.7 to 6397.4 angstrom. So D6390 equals 61.7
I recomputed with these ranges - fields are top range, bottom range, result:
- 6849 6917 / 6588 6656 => 1.03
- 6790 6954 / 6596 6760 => 1.02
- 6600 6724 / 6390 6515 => 1.05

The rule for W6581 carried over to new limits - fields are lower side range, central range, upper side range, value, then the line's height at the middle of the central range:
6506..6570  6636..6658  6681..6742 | -0.6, 59.7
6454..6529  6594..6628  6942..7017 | -0.2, 60.4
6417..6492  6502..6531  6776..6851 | -0.4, 61.3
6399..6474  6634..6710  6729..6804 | -0.9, 59.7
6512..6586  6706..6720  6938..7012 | -0.1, 58.9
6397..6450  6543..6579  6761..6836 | 1.7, 60.7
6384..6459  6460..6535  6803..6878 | -0.3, 61.2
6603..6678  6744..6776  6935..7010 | 0.3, 59.6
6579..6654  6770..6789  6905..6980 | 0.4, 59.4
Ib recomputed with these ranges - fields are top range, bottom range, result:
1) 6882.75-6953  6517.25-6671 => 0.96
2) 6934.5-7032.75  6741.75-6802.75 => 0.97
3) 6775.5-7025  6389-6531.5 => 0.94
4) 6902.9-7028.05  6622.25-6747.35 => 0.95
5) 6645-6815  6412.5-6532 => 0.96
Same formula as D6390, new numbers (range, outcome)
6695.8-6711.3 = 59.7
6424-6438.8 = 62.3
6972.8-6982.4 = 56.4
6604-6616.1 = 60.3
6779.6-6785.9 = 57.9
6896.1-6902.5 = 58.5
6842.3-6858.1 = 57.5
